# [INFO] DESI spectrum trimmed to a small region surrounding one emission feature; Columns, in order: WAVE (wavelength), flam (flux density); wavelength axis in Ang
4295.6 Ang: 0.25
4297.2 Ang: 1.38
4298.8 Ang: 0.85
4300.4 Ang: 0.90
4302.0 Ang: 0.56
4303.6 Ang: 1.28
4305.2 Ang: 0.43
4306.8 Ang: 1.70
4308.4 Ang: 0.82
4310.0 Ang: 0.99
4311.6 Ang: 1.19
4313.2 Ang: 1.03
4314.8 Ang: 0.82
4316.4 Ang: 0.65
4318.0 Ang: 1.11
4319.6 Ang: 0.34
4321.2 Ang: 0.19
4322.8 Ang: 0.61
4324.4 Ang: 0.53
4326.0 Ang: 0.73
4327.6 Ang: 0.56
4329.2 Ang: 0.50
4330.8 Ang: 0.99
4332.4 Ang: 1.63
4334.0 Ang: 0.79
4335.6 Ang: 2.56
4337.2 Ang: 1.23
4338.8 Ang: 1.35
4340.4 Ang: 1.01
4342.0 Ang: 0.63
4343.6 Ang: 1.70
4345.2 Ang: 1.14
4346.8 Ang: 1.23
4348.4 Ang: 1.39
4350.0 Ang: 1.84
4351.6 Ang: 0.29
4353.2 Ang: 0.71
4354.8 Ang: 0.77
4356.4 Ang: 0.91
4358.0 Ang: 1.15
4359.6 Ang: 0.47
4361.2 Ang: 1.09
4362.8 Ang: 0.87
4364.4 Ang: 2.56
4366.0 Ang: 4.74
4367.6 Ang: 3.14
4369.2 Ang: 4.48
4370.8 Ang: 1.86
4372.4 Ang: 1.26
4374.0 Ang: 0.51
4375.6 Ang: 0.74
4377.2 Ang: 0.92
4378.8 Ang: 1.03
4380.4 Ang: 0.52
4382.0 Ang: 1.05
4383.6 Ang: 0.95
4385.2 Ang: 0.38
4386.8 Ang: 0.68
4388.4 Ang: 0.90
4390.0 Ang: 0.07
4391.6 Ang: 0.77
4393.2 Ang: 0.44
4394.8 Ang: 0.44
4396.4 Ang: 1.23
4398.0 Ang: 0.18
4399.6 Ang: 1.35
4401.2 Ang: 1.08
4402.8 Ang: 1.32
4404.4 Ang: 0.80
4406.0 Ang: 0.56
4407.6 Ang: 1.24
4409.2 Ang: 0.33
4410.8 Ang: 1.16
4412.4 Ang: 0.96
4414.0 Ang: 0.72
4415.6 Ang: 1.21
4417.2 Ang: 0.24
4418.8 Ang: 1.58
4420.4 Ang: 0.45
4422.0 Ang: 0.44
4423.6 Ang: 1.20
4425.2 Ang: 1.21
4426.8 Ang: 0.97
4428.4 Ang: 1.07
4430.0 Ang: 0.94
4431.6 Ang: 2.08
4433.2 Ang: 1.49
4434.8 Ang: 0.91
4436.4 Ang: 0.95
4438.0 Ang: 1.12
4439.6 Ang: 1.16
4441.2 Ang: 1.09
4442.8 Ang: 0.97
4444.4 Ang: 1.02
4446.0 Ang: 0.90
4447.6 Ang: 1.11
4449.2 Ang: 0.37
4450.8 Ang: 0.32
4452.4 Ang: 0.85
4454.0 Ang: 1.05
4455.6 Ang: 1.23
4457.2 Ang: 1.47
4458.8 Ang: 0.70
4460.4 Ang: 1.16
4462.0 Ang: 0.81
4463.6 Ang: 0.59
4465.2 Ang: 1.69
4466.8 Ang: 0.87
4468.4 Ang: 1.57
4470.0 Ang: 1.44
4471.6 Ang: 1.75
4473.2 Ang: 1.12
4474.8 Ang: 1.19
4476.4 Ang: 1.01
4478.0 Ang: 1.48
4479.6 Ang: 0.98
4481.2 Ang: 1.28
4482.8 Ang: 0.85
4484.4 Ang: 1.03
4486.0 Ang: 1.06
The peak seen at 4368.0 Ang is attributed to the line [O II] 3727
